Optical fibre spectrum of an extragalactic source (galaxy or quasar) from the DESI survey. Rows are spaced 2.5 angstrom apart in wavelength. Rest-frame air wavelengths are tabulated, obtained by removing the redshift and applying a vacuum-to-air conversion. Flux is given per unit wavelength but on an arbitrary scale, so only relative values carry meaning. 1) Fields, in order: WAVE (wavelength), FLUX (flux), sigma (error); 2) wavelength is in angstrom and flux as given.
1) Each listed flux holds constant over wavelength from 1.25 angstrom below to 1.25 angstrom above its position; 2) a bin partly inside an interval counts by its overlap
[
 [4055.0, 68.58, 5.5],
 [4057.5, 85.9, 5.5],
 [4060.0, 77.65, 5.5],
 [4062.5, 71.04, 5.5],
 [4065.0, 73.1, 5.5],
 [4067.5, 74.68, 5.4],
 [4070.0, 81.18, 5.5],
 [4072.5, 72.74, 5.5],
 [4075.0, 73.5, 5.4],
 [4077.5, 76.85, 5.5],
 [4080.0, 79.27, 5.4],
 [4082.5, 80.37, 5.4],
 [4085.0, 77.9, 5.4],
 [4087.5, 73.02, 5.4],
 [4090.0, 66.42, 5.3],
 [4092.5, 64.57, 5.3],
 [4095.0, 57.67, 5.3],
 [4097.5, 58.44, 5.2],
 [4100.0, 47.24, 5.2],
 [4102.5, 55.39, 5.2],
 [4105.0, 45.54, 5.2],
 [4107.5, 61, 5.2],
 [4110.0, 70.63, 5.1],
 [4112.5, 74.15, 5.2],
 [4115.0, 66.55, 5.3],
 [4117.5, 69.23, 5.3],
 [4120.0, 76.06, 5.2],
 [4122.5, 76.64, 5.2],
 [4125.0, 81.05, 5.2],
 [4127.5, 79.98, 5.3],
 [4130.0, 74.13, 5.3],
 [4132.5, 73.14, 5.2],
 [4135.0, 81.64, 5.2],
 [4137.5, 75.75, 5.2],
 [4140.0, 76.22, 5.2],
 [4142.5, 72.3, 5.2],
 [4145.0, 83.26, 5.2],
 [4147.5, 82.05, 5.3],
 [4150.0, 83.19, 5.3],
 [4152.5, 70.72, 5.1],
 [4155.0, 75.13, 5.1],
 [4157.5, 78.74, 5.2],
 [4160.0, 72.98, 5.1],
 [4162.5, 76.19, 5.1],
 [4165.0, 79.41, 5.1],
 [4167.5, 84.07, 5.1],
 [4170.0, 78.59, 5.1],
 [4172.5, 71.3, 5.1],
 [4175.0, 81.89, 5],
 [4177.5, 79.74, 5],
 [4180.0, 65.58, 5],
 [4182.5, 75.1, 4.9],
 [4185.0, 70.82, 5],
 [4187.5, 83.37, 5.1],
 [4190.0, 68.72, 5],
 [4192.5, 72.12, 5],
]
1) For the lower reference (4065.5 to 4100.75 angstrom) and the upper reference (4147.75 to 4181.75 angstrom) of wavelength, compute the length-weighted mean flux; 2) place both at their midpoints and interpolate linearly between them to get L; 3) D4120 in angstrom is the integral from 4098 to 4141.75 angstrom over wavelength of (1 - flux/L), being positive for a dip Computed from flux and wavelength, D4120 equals 2.41 angstrom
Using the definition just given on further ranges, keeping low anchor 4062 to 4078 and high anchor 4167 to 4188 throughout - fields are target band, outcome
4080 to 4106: 4.0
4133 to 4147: -0.4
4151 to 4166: 0.1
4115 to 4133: 0.1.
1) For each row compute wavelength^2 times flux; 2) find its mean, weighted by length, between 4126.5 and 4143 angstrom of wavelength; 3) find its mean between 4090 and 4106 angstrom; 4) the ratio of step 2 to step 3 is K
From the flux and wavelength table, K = 1.4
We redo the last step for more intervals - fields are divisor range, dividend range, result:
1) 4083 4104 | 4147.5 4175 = 1.27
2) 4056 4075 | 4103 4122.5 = 0.89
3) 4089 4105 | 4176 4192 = 1.35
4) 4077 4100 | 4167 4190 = 1.15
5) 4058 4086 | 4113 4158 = 1.03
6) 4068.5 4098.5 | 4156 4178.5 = 1.13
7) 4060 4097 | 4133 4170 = 1.11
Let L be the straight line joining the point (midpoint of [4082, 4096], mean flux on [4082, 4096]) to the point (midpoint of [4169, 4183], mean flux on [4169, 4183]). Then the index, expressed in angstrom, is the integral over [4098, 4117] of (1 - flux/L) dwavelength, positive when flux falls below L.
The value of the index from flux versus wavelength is 2.8 angstrom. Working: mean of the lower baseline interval 69.7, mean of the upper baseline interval 75.3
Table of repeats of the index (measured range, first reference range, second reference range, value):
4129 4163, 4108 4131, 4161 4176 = -0.24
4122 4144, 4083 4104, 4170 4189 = -2.60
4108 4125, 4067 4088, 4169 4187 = 0.84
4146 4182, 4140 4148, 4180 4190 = -0.36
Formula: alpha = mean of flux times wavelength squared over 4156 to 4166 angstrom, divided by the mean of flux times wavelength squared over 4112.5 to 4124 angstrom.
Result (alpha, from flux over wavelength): 1.08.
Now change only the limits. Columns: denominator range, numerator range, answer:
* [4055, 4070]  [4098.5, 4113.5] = 0.79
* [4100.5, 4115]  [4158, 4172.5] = 1.31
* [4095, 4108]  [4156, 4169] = 1.51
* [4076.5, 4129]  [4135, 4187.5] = 1.16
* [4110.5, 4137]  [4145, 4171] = 1.06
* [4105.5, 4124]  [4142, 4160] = 1.14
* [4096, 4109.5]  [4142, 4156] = 1.46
